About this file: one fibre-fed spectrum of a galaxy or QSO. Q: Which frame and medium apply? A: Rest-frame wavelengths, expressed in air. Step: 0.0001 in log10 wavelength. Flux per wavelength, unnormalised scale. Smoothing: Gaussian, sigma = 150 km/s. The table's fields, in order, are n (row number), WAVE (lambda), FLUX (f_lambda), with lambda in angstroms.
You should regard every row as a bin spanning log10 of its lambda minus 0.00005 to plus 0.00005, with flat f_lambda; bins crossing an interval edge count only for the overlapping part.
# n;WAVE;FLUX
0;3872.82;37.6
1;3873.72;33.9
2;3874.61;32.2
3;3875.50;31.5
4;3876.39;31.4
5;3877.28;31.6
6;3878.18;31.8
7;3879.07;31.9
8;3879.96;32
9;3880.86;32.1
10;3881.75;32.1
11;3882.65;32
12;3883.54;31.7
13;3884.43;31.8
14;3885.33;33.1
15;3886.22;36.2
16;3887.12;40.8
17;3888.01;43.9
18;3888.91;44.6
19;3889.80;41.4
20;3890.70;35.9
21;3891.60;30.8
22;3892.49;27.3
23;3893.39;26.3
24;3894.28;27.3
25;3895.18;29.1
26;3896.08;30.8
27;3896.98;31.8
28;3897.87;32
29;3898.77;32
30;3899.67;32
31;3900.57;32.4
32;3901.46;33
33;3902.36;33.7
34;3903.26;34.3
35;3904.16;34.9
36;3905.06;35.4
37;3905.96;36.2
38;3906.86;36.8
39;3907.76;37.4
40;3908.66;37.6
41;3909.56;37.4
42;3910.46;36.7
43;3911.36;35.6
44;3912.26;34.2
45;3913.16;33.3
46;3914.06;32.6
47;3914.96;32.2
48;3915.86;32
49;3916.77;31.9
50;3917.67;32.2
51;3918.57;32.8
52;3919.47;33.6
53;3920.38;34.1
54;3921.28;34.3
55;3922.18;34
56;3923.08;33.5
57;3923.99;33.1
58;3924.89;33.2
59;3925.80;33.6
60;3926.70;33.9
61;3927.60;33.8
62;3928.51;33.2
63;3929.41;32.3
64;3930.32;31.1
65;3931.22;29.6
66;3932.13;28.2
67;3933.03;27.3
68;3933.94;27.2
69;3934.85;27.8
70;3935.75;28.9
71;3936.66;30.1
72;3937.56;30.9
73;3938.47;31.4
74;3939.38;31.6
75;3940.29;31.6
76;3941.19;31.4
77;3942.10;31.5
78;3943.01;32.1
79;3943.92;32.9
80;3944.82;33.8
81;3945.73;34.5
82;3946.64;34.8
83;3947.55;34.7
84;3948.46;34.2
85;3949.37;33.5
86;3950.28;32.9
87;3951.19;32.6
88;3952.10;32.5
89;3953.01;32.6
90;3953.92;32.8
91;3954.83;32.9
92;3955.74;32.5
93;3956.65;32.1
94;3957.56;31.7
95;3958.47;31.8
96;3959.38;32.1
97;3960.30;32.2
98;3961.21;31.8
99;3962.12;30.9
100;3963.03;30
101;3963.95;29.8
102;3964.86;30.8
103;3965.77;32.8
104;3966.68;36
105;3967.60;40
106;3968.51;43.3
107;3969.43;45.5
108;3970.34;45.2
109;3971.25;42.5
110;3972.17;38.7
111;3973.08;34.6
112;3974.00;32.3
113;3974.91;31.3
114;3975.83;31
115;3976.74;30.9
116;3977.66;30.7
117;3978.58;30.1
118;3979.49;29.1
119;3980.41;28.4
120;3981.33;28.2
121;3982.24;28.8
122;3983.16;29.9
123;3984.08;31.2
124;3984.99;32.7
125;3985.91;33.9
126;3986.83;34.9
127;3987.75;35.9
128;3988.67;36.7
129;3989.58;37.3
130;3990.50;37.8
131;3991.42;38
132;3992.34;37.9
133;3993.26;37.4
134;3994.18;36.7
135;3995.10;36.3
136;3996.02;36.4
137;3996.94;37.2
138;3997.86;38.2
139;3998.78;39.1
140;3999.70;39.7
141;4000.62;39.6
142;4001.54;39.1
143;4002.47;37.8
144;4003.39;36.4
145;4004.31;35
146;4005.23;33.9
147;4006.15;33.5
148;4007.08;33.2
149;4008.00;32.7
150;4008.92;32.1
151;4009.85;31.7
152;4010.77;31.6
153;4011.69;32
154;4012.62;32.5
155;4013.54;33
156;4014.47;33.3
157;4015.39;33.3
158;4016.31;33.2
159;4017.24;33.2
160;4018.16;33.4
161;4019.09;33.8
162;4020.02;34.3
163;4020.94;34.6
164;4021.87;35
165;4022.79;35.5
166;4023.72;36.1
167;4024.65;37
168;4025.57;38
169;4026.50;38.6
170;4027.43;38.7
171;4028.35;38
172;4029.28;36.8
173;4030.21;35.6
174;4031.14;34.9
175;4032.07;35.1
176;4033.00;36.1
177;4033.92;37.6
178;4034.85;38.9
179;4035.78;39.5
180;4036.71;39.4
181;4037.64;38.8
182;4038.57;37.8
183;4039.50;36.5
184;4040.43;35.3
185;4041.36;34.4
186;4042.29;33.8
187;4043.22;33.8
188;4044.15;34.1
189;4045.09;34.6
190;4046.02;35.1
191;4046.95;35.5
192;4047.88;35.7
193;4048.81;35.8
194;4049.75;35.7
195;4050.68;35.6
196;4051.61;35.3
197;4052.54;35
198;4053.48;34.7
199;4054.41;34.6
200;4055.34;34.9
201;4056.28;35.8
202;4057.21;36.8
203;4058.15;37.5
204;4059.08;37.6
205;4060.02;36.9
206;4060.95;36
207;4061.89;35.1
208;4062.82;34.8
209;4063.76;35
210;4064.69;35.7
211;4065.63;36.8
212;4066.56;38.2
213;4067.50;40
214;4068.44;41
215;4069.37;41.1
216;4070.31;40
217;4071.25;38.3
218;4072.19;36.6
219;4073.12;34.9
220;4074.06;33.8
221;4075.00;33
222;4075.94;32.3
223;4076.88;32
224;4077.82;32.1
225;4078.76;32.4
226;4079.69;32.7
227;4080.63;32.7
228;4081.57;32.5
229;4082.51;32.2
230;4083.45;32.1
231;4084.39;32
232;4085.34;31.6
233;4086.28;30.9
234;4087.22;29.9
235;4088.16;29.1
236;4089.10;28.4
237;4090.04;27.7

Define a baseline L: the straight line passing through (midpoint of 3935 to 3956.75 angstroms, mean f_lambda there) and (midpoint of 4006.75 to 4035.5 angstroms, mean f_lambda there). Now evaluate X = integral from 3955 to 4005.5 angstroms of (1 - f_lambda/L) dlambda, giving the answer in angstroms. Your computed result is -1.9 angstroms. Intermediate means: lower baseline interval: 32.4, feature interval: 34.8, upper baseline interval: 34.9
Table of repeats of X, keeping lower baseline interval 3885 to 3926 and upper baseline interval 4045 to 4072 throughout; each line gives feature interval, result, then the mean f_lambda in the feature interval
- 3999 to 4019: 0.8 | 34.3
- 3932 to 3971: 2.1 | 33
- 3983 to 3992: 0.1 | 35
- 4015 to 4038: -0.1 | 36.2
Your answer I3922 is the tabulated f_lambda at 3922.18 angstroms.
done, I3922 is 34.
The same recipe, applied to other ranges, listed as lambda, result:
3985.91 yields 33.9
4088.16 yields 29.1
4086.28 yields 30.9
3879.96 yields 32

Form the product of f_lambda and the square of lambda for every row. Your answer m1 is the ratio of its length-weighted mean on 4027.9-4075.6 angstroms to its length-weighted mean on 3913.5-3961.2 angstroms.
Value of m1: 1.20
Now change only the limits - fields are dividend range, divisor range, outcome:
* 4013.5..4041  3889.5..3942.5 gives 1.17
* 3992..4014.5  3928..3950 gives 1.16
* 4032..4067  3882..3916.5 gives 1.14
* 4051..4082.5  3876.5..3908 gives 1.16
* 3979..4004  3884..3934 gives 1.10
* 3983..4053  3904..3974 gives 1.11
